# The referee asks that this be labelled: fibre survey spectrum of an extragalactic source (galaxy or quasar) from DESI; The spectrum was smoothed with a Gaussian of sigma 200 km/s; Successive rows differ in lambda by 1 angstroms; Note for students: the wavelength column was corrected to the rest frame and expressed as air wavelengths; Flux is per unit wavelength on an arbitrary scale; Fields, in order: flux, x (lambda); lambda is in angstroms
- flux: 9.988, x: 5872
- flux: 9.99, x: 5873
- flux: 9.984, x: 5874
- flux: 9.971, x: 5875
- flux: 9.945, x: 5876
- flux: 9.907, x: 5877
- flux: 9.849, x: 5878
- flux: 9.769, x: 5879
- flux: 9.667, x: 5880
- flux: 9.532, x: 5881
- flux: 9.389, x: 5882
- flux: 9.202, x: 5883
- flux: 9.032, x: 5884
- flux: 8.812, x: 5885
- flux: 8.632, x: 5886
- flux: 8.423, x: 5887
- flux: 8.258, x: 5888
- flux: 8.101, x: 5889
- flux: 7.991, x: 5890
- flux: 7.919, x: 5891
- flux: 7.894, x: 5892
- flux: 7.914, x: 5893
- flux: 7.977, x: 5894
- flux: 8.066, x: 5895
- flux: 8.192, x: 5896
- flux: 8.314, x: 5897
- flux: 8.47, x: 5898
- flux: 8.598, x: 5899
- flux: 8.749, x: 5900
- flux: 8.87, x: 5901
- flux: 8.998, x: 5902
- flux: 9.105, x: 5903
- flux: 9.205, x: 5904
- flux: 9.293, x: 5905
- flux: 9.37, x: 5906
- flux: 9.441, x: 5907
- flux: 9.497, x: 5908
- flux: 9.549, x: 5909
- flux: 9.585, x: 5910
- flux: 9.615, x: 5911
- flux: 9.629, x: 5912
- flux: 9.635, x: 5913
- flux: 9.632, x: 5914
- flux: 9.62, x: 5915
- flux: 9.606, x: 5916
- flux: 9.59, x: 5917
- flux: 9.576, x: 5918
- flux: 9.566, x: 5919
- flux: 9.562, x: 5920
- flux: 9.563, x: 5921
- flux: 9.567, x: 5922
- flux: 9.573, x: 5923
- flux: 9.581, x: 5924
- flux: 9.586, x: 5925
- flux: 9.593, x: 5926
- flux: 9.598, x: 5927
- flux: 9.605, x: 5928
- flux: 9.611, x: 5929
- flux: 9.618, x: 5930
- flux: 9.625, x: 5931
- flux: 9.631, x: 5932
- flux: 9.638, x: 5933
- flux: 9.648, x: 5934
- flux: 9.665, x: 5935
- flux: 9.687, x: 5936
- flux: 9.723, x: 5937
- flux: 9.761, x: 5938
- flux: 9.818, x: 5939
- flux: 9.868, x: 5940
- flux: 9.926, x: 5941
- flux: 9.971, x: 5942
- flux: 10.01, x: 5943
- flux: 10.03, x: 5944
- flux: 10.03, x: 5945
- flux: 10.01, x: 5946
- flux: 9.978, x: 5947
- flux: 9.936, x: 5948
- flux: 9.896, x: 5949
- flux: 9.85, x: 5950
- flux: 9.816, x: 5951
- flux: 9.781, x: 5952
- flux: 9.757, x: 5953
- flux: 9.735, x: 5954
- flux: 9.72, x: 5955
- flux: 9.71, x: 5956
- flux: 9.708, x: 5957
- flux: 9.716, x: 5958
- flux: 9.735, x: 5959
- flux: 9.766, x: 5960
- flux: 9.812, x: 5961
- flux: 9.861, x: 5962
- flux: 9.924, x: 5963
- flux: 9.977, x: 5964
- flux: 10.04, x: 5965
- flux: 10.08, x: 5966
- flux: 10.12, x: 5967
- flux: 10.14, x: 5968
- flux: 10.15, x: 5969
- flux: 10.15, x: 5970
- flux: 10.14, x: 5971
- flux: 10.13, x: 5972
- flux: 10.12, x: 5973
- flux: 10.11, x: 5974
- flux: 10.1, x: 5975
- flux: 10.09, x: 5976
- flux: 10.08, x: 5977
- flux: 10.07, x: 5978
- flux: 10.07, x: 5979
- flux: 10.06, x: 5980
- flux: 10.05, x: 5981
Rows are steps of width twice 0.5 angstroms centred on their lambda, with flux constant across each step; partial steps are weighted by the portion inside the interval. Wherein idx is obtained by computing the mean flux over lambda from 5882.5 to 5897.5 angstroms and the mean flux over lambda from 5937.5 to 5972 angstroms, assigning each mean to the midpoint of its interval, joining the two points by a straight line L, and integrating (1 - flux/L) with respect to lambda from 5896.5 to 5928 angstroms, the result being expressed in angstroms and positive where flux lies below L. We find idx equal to -1.8 angstroms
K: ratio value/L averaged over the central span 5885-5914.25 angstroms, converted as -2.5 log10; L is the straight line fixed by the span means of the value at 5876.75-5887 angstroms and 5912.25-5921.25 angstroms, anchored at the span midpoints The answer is 0.08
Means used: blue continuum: 9.32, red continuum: 9.6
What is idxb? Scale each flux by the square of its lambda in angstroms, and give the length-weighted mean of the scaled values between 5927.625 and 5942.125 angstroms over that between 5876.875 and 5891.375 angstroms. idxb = 1.1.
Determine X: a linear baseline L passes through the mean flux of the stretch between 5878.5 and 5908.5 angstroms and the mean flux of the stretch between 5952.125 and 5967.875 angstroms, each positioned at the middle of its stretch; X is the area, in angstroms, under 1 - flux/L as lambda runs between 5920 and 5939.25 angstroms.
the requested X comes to -0.6 angstroms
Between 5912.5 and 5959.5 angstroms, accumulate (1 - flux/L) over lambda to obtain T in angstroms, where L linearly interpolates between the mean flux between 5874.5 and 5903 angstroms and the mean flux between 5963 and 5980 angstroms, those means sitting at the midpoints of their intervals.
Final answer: -0.9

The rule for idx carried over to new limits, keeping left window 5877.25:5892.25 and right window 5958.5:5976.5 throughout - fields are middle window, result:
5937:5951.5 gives -0.32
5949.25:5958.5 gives 0.07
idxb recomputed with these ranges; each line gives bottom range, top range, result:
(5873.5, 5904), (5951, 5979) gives 1.15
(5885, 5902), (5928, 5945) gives 1.19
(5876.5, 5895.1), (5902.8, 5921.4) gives 1.09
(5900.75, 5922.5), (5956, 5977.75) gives 1.08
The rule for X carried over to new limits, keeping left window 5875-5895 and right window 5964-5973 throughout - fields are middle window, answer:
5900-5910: -0.1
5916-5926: -0.2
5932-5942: -0.1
